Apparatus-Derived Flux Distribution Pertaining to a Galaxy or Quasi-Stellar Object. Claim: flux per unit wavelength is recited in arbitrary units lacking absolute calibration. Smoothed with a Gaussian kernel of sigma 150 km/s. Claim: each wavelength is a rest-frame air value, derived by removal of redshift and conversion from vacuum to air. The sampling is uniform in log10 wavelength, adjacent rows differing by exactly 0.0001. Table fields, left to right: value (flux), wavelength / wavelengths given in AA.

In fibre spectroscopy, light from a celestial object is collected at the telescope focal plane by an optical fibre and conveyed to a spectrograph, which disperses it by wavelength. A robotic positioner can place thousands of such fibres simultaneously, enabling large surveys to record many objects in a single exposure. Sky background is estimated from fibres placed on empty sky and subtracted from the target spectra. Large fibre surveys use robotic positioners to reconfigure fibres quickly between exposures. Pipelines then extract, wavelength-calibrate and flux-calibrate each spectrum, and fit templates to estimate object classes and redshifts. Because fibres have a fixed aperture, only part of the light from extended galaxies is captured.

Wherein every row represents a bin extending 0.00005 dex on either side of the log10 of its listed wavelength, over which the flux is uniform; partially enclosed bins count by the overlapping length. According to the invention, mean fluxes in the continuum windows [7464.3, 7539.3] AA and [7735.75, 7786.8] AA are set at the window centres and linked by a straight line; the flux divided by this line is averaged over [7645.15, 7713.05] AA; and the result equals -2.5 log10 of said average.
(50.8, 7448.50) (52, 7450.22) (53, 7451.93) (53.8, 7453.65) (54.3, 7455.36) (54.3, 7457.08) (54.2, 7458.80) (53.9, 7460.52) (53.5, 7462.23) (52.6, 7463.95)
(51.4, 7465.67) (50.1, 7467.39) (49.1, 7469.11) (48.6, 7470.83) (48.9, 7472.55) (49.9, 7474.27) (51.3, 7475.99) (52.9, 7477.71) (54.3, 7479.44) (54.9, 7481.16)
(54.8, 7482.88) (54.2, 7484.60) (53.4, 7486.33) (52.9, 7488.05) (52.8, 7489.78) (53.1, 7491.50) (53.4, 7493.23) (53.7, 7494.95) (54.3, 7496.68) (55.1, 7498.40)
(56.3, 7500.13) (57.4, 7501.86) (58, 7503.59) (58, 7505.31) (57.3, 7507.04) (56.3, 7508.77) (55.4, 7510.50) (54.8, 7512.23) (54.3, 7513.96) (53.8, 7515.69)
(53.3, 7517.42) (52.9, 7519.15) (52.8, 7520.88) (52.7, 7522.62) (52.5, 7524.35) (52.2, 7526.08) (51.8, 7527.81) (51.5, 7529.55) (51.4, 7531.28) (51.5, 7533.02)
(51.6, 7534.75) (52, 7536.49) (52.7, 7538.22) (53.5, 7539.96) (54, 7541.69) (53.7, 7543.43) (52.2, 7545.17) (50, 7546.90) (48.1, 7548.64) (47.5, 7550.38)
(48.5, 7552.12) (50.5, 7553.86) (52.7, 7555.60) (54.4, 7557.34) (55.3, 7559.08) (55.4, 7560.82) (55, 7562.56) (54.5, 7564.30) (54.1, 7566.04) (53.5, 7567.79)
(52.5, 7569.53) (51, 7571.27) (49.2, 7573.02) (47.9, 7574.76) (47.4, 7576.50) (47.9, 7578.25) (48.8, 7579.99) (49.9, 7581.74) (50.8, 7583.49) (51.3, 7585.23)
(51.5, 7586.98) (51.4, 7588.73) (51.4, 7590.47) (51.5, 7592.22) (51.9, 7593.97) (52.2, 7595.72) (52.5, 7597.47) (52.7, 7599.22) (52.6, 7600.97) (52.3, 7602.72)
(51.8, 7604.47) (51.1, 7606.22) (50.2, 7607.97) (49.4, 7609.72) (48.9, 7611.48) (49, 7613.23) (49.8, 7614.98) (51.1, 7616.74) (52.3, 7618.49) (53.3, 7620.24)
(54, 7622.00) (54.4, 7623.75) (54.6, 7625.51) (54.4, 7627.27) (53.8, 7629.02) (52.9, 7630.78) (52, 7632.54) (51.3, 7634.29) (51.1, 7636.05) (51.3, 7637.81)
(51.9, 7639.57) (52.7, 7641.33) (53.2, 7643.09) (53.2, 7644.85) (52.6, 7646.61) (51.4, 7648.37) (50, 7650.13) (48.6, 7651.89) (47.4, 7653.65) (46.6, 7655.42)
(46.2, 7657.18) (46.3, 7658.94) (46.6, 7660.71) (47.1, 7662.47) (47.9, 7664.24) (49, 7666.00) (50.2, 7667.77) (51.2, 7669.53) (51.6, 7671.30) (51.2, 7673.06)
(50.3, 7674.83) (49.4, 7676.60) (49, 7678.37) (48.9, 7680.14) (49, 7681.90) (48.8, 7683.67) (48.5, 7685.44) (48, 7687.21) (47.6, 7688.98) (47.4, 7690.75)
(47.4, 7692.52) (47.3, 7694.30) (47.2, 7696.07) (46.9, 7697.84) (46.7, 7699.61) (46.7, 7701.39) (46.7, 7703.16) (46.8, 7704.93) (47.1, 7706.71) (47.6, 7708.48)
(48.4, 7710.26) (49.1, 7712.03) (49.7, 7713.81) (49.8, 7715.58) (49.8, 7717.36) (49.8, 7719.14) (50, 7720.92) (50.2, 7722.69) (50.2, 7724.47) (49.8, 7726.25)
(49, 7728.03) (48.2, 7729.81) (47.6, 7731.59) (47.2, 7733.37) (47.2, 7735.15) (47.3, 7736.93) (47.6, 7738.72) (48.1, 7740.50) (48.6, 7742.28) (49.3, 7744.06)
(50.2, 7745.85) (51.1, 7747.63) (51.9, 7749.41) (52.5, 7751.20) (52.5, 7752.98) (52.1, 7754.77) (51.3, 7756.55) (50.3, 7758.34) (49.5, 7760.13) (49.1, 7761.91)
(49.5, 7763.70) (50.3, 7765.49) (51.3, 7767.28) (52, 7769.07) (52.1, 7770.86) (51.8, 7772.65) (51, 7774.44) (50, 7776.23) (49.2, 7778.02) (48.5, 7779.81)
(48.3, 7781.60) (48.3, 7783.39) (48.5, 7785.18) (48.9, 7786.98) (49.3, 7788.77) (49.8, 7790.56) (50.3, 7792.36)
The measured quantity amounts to 0.06 mag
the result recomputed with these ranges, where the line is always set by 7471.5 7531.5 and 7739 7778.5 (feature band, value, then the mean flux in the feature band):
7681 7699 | 0.080 mag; 47.8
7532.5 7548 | 0.020 mag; 52.3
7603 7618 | 0.045 mag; 50.3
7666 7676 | 0.021 mag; 50.7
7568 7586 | 0.064 mag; 49.8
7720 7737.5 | 0.049 mag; 48.7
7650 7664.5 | 0.101 mag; 47.2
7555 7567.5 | -0.029 mag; 54.5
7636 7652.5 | 0.007 mag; 51.7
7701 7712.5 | 0.083 mag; 47.5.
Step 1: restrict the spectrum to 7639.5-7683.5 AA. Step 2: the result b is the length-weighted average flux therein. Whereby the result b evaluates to 49.6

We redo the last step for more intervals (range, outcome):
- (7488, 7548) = 53.7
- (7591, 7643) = 52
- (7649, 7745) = 48.4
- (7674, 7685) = 49.2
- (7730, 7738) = 47.4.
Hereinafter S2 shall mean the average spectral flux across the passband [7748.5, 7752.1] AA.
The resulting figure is 52.2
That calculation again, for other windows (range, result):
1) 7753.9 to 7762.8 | 50.5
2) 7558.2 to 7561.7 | 55.4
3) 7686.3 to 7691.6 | 47.7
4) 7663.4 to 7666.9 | 48.5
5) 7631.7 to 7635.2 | 51.7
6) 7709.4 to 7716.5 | 49.3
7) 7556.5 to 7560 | 54.9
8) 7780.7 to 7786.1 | 48.4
